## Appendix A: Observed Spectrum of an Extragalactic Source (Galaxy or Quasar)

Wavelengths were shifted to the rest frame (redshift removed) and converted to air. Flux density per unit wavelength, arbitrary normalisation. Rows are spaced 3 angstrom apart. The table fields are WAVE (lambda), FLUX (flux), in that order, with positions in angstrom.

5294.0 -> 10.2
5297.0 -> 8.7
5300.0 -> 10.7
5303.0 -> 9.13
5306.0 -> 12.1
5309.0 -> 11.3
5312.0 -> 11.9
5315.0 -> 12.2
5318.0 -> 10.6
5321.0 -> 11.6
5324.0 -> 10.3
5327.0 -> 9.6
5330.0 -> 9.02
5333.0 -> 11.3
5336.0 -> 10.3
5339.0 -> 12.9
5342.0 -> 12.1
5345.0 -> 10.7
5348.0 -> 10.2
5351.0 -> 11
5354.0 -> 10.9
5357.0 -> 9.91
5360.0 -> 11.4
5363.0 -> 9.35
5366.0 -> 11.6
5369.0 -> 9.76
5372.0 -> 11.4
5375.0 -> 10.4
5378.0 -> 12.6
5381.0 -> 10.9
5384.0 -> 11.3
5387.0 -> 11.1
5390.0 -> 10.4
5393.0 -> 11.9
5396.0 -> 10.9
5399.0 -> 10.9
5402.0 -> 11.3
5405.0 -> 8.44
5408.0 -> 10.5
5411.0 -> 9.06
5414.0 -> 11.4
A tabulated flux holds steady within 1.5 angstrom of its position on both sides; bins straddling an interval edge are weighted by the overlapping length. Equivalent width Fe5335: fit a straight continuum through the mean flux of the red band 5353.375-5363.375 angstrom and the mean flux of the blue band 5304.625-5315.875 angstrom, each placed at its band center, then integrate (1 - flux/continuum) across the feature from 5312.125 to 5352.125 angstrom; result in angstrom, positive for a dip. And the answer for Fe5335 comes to 1.0 angstrom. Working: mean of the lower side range 11.9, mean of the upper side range 10.5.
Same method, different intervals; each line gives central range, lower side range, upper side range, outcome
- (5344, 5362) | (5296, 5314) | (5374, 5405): 0.44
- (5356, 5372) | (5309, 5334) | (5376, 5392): 0.87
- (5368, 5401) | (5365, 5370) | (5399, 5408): -2.05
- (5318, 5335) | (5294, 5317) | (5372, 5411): 0.68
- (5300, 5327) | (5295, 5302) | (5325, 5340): -2.60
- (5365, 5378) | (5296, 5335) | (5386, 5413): -0.50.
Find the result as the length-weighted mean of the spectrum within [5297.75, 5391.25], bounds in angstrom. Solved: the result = 10.9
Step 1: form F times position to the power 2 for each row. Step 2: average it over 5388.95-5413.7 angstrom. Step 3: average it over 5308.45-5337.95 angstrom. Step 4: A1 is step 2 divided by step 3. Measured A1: 1.00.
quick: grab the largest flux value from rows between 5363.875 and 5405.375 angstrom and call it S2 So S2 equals 12.6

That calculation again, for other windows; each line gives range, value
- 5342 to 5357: 12.1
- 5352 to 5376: 11.6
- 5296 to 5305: 10.7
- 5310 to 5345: 12.9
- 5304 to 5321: 12.2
